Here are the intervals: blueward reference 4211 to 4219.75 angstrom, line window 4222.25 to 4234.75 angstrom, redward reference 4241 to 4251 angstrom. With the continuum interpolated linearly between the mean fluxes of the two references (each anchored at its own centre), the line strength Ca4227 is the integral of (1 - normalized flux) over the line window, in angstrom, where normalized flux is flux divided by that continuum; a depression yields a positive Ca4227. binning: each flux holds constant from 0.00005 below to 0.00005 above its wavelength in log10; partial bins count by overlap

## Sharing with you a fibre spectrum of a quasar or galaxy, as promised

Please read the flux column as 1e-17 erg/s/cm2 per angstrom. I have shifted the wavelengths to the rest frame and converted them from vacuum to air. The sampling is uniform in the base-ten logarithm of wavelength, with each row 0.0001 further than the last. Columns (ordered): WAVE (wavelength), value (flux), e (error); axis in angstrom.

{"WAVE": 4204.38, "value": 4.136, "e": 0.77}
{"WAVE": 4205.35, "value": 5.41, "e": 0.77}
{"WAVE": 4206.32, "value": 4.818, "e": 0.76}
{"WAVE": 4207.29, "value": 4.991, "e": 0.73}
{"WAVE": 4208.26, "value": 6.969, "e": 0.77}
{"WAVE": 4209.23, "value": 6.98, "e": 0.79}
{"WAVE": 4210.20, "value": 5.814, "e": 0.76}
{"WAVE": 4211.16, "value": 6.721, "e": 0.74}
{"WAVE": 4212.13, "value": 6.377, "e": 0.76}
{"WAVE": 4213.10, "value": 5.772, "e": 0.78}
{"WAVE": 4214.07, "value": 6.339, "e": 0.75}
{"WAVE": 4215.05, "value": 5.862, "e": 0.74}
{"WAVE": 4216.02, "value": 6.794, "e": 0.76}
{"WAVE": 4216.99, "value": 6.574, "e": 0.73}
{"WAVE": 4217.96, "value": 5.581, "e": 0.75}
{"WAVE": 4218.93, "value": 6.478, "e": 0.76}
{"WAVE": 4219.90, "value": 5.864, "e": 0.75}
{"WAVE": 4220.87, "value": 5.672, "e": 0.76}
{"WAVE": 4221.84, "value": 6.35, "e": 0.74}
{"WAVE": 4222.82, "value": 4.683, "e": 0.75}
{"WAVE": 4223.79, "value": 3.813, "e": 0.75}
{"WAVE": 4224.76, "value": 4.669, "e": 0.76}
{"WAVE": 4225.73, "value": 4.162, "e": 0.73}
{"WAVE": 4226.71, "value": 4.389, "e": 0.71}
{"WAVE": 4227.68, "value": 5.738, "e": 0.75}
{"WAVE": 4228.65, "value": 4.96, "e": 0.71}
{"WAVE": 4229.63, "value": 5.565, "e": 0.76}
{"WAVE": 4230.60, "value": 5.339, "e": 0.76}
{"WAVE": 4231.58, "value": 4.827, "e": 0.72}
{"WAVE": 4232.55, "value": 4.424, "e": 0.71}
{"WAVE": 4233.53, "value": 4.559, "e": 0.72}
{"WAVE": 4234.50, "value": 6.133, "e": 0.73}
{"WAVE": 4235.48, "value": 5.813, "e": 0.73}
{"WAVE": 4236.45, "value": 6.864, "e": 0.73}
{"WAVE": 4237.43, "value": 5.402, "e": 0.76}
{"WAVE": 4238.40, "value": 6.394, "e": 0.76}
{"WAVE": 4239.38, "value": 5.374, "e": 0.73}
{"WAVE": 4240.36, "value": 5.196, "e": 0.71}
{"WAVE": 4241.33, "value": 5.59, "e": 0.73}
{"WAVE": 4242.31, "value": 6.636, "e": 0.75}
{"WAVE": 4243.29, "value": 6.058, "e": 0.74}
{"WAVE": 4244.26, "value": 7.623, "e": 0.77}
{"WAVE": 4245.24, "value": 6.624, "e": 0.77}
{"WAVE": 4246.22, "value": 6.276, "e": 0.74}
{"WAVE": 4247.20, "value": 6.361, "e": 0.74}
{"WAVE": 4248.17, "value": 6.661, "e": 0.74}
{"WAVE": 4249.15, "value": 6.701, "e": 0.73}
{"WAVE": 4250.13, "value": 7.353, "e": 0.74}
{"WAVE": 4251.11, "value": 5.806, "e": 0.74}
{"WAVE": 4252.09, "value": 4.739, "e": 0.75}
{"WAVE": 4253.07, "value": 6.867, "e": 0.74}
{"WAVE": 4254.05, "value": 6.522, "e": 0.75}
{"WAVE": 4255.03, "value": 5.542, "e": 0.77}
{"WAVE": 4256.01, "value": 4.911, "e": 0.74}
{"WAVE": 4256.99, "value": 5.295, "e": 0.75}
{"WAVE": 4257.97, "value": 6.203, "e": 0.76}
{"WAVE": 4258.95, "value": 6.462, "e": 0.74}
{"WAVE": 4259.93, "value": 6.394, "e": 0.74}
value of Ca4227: 3.0 angstrom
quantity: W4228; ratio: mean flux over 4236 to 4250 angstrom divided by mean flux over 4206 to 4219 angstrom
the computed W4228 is 1.02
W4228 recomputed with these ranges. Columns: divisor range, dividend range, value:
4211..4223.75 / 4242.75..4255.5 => 1.07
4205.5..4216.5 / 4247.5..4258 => 0.99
